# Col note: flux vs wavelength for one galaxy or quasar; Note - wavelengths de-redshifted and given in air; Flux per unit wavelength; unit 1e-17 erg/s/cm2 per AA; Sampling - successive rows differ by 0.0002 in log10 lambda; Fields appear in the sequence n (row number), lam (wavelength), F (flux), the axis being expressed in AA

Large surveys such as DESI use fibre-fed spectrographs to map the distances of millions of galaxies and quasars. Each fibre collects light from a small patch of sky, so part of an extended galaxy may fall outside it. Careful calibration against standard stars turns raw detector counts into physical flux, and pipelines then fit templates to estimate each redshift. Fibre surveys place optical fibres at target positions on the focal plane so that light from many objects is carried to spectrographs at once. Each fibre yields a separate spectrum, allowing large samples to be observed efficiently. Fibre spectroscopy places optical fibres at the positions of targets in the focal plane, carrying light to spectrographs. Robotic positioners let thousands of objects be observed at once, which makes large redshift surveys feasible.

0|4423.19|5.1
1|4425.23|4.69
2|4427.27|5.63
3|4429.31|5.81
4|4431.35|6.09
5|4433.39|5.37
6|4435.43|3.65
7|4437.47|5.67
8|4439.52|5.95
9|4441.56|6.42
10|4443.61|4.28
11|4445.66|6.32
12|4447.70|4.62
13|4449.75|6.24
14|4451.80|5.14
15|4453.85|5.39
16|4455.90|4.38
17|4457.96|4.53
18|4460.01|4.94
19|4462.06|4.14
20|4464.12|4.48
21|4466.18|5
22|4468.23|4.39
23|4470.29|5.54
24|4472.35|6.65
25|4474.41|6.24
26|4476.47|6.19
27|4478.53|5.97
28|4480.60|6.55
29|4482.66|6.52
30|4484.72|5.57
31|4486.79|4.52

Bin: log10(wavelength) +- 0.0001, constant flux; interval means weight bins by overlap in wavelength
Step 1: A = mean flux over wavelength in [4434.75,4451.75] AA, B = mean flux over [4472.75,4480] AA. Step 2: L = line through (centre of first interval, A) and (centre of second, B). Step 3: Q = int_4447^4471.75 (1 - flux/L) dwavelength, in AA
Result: 3.66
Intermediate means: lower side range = 5.41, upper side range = 6.2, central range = 4.93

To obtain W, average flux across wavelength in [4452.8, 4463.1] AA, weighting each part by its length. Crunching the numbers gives 4.68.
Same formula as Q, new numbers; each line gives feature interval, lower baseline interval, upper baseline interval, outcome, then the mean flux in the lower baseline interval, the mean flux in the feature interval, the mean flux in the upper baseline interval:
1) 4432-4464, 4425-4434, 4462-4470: -0.09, 5.6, 5.13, 4.64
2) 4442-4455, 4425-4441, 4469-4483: 0.74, 5.42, 5.37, 6.19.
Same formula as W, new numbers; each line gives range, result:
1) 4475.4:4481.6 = 6.23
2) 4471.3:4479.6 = 6.26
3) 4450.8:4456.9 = 4.97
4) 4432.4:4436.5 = 4.52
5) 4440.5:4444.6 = 5.37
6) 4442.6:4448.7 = 5.08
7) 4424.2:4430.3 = 5.37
